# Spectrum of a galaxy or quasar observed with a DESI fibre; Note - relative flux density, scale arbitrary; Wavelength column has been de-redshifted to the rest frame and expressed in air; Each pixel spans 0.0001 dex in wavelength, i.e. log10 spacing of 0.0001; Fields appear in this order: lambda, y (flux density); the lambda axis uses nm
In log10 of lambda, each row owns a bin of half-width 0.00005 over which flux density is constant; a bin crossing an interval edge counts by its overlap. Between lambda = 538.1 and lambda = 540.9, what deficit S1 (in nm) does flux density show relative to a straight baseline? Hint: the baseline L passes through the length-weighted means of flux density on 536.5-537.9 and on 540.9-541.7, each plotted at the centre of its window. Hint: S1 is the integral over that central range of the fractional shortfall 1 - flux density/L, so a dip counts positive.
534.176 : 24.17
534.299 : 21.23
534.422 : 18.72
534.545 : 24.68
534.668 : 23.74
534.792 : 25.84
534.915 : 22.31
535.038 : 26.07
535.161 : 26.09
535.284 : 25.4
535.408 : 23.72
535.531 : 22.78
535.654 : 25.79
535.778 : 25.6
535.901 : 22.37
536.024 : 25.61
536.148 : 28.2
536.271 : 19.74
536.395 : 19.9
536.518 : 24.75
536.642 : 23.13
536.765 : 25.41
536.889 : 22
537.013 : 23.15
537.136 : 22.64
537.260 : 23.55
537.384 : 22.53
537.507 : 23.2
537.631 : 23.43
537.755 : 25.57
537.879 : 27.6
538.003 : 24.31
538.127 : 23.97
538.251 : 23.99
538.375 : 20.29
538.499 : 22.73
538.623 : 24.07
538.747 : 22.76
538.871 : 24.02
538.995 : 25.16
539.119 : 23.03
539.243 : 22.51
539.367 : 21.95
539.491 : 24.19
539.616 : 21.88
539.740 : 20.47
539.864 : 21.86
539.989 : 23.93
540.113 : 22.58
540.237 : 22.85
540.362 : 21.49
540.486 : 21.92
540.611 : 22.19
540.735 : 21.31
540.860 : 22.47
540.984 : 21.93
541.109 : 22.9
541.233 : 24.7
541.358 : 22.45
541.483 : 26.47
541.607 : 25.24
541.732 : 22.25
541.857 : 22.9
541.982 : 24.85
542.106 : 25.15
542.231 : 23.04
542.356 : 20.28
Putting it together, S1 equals 0.14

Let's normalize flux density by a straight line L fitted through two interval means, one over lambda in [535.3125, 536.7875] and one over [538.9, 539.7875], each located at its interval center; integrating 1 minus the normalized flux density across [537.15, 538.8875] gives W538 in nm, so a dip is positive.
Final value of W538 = -0.03 nm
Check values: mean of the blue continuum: 23.9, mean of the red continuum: 22.8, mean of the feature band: 23.7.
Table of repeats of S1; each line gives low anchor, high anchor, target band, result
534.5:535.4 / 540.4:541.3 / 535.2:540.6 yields 0.05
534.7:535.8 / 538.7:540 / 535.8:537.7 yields 0.06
